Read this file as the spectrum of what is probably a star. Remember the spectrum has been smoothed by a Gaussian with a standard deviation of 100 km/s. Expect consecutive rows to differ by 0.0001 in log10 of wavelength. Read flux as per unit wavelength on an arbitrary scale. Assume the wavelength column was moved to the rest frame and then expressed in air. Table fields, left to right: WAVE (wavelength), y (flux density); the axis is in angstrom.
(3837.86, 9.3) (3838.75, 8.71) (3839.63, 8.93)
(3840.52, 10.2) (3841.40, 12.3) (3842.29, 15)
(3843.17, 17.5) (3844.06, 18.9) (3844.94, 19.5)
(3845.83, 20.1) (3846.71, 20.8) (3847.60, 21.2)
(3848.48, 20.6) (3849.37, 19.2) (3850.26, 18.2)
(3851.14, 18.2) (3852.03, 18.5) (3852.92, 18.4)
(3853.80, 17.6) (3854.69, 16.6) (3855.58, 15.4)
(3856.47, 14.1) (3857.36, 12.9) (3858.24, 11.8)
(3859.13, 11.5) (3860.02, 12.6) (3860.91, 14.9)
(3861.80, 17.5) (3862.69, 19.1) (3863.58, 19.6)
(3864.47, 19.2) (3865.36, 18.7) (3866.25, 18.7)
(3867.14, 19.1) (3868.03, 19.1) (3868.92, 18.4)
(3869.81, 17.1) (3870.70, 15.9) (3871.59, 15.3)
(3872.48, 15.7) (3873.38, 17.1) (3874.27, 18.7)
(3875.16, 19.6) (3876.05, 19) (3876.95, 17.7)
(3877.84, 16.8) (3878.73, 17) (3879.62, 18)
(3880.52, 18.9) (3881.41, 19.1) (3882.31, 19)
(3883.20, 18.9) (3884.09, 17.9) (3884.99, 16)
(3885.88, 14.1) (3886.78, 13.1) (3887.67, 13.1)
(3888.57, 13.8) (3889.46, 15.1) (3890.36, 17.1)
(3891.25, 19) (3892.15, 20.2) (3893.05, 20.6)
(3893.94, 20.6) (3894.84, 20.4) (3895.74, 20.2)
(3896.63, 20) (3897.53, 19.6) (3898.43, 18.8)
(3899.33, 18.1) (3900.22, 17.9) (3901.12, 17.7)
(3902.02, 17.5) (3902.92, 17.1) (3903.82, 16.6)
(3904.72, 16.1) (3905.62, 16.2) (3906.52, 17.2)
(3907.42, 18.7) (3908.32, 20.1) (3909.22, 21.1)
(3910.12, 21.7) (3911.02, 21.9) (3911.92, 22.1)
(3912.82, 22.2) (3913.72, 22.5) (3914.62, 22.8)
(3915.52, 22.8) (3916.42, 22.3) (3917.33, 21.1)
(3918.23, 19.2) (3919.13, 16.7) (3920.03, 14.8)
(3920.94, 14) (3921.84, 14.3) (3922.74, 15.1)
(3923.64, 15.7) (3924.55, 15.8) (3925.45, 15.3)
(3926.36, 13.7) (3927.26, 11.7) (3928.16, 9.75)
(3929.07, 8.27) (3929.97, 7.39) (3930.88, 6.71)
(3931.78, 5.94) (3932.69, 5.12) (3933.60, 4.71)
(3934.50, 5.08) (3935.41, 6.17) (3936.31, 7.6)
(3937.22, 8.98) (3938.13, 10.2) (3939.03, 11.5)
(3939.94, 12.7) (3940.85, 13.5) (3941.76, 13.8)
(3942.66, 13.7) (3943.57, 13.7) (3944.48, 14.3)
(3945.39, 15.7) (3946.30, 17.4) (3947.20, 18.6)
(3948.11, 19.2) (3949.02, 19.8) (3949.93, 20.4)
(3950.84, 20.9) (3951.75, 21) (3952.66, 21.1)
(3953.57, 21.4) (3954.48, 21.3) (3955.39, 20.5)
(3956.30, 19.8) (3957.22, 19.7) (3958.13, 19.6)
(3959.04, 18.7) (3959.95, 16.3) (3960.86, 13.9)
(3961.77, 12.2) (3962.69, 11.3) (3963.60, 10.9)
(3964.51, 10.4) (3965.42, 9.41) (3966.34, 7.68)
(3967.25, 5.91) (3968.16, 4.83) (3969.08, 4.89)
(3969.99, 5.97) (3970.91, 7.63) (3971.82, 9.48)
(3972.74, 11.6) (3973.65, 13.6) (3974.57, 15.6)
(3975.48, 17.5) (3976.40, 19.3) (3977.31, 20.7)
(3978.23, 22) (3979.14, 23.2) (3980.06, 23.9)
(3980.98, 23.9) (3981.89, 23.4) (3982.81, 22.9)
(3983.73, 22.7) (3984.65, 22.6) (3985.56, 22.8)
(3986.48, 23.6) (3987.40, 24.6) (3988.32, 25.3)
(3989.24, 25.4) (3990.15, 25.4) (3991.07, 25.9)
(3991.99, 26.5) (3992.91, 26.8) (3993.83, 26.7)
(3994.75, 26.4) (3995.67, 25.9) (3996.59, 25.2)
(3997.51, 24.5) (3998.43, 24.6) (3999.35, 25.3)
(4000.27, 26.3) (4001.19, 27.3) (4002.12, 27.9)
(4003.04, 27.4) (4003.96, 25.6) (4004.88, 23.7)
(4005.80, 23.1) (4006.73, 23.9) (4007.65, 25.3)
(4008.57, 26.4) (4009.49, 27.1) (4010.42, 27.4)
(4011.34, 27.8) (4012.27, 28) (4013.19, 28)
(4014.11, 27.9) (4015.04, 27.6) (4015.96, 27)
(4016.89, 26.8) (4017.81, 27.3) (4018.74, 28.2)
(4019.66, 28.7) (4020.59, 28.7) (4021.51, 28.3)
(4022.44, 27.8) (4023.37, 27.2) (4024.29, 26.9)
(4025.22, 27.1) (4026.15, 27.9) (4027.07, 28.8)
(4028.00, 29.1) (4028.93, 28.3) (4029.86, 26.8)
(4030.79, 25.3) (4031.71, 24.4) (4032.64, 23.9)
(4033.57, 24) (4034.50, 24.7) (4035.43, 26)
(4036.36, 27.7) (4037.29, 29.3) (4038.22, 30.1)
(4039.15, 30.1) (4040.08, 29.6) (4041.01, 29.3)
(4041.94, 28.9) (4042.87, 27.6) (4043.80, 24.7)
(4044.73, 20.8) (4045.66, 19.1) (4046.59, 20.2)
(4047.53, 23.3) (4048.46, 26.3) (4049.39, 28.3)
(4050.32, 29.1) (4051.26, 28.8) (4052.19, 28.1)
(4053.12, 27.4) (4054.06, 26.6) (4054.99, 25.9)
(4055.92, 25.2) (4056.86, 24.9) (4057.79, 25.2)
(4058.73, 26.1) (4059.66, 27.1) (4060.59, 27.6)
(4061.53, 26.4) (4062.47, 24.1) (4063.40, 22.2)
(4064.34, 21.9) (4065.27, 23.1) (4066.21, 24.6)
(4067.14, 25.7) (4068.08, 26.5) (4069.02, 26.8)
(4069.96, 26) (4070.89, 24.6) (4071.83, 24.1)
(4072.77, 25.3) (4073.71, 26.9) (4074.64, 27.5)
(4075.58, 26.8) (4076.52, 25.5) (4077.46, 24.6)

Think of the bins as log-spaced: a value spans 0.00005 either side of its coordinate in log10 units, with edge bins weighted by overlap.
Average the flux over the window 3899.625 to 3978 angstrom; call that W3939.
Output 15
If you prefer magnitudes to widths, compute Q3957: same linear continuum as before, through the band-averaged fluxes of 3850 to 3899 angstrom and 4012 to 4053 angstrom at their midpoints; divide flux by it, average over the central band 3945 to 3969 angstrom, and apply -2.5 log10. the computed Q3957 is 0.365 mag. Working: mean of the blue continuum 17.3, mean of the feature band 15.9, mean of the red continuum 27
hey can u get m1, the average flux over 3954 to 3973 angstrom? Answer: 12.5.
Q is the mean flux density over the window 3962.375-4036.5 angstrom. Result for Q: 22.8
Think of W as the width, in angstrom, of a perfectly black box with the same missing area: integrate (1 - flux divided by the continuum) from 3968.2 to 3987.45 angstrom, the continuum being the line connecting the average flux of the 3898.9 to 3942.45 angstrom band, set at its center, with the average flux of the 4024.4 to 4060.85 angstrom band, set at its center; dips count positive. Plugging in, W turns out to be 2.58 angstrom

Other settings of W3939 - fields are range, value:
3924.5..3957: 13.7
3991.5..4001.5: 25.9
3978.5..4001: 24.8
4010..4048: 26.8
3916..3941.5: 11.9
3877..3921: 18.5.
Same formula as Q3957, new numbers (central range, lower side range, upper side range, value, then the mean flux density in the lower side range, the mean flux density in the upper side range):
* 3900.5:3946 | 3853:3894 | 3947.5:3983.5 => 0.13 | 17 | 16.2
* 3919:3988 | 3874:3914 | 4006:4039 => 0.46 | 18.4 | 27.1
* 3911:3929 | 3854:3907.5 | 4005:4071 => 0.12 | 17.3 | 26.4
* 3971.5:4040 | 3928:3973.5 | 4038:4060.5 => -0.23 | 12.8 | 26.4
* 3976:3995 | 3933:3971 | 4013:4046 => -0.23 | 13.7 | 27.1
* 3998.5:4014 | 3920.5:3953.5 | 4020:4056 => -0.17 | 13.1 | 26.7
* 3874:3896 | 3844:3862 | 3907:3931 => -0.04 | 17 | 17.1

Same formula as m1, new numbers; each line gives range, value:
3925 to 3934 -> 8.88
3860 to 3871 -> 17.9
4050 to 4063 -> 26.6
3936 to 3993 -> 17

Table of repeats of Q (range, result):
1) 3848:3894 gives 17.2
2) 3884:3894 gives 16.5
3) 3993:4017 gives 26.3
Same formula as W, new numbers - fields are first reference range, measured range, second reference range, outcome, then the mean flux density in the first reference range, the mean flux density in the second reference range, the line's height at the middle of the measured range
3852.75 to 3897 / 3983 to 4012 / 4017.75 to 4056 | -1.16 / 17.2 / 26.8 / 24.5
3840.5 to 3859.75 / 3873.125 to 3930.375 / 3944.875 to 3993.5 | -0.71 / 16.9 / 18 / 17.4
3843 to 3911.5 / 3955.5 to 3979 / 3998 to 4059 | 9.82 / 17.8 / 26.6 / 23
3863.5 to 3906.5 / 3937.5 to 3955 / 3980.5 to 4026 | 4.21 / 17.8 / 26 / 22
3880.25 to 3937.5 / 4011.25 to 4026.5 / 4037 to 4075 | -2.75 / 16.1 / 26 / 23.5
